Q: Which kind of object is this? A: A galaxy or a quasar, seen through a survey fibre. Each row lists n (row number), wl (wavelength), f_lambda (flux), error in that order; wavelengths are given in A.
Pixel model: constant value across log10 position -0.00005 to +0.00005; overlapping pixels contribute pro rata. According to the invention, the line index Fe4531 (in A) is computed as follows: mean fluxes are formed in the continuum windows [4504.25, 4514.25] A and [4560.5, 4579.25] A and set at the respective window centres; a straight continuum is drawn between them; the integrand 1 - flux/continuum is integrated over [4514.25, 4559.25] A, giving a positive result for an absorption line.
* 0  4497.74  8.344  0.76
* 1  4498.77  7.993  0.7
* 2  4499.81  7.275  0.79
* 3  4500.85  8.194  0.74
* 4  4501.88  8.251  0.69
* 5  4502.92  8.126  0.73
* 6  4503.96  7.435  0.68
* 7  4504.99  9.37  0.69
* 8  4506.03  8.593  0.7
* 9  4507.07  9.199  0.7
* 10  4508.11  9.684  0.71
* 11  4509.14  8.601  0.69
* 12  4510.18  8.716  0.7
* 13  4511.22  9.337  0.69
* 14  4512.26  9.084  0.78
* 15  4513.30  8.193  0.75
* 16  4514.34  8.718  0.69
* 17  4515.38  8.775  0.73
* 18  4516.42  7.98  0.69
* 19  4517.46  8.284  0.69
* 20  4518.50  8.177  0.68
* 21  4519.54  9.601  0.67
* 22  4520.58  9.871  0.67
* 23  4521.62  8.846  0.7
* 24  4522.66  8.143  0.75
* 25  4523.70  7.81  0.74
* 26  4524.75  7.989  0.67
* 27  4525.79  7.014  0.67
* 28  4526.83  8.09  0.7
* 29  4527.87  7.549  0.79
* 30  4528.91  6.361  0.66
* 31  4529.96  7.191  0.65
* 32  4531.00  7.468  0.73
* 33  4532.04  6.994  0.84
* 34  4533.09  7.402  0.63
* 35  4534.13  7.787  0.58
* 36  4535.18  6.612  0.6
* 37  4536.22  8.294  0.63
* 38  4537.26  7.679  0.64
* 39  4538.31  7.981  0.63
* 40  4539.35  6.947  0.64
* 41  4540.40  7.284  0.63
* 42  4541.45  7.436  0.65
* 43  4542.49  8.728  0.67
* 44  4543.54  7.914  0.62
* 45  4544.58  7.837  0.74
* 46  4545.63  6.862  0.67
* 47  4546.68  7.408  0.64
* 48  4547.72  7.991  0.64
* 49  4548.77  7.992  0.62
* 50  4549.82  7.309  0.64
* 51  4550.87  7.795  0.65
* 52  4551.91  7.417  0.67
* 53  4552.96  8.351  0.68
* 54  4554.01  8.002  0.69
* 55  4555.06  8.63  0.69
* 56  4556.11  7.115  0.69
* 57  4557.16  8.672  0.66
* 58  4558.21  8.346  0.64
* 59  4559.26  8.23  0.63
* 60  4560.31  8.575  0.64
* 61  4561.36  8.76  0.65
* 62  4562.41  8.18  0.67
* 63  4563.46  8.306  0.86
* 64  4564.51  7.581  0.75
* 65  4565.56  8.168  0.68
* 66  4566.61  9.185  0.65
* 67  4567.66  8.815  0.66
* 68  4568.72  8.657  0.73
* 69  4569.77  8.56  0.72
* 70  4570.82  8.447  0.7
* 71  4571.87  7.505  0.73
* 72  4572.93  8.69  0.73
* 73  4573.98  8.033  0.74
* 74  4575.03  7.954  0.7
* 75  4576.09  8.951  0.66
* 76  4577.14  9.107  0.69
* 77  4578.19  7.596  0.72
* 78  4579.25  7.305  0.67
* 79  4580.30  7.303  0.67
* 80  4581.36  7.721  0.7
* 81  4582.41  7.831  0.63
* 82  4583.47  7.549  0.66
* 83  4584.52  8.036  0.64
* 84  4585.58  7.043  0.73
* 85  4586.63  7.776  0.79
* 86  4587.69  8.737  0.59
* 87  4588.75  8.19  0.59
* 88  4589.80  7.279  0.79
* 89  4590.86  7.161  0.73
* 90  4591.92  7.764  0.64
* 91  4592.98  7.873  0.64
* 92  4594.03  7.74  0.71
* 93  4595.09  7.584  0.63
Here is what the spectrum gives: 4.1 A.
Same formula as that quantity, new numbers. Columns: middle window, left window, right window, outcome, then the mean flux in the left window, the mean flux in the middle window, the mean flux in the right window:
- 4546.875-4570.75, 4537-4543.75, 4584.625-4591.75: -1.56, 7.69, 8.21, 7.72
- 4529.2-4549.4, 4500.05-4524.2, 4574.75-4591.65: 1.88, 8.64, 7.55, 7.84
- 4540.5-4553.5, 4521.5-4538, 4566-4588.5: 0.04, 7.55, 7.74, 8.13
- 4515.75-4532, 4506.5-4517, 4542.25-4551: 0.86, 8.82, 8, 7.72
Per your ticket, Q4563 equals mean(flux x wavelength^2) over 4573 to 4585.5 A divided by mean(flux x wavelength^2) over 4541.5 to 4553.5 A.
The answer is 1.04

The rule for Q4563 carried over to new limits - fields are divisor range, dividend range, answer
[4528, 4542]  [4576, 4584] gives 1.09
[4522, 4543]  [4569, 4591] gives 1.08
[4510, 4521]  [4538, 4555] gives 0.89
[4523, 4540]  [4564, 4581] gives 1.12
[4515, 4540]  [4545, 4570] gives 1.05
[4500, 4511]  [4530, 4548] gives 0.89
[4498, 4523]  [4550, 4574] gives 0.98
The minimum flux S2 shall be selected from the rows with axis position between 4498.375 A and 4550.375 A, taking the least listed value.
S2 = 6.361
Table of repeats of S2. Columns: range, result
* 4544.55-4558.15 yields 6.862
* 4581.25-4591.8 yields 7.043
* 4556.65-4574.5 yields 7.505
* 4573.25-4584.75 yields 7.303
